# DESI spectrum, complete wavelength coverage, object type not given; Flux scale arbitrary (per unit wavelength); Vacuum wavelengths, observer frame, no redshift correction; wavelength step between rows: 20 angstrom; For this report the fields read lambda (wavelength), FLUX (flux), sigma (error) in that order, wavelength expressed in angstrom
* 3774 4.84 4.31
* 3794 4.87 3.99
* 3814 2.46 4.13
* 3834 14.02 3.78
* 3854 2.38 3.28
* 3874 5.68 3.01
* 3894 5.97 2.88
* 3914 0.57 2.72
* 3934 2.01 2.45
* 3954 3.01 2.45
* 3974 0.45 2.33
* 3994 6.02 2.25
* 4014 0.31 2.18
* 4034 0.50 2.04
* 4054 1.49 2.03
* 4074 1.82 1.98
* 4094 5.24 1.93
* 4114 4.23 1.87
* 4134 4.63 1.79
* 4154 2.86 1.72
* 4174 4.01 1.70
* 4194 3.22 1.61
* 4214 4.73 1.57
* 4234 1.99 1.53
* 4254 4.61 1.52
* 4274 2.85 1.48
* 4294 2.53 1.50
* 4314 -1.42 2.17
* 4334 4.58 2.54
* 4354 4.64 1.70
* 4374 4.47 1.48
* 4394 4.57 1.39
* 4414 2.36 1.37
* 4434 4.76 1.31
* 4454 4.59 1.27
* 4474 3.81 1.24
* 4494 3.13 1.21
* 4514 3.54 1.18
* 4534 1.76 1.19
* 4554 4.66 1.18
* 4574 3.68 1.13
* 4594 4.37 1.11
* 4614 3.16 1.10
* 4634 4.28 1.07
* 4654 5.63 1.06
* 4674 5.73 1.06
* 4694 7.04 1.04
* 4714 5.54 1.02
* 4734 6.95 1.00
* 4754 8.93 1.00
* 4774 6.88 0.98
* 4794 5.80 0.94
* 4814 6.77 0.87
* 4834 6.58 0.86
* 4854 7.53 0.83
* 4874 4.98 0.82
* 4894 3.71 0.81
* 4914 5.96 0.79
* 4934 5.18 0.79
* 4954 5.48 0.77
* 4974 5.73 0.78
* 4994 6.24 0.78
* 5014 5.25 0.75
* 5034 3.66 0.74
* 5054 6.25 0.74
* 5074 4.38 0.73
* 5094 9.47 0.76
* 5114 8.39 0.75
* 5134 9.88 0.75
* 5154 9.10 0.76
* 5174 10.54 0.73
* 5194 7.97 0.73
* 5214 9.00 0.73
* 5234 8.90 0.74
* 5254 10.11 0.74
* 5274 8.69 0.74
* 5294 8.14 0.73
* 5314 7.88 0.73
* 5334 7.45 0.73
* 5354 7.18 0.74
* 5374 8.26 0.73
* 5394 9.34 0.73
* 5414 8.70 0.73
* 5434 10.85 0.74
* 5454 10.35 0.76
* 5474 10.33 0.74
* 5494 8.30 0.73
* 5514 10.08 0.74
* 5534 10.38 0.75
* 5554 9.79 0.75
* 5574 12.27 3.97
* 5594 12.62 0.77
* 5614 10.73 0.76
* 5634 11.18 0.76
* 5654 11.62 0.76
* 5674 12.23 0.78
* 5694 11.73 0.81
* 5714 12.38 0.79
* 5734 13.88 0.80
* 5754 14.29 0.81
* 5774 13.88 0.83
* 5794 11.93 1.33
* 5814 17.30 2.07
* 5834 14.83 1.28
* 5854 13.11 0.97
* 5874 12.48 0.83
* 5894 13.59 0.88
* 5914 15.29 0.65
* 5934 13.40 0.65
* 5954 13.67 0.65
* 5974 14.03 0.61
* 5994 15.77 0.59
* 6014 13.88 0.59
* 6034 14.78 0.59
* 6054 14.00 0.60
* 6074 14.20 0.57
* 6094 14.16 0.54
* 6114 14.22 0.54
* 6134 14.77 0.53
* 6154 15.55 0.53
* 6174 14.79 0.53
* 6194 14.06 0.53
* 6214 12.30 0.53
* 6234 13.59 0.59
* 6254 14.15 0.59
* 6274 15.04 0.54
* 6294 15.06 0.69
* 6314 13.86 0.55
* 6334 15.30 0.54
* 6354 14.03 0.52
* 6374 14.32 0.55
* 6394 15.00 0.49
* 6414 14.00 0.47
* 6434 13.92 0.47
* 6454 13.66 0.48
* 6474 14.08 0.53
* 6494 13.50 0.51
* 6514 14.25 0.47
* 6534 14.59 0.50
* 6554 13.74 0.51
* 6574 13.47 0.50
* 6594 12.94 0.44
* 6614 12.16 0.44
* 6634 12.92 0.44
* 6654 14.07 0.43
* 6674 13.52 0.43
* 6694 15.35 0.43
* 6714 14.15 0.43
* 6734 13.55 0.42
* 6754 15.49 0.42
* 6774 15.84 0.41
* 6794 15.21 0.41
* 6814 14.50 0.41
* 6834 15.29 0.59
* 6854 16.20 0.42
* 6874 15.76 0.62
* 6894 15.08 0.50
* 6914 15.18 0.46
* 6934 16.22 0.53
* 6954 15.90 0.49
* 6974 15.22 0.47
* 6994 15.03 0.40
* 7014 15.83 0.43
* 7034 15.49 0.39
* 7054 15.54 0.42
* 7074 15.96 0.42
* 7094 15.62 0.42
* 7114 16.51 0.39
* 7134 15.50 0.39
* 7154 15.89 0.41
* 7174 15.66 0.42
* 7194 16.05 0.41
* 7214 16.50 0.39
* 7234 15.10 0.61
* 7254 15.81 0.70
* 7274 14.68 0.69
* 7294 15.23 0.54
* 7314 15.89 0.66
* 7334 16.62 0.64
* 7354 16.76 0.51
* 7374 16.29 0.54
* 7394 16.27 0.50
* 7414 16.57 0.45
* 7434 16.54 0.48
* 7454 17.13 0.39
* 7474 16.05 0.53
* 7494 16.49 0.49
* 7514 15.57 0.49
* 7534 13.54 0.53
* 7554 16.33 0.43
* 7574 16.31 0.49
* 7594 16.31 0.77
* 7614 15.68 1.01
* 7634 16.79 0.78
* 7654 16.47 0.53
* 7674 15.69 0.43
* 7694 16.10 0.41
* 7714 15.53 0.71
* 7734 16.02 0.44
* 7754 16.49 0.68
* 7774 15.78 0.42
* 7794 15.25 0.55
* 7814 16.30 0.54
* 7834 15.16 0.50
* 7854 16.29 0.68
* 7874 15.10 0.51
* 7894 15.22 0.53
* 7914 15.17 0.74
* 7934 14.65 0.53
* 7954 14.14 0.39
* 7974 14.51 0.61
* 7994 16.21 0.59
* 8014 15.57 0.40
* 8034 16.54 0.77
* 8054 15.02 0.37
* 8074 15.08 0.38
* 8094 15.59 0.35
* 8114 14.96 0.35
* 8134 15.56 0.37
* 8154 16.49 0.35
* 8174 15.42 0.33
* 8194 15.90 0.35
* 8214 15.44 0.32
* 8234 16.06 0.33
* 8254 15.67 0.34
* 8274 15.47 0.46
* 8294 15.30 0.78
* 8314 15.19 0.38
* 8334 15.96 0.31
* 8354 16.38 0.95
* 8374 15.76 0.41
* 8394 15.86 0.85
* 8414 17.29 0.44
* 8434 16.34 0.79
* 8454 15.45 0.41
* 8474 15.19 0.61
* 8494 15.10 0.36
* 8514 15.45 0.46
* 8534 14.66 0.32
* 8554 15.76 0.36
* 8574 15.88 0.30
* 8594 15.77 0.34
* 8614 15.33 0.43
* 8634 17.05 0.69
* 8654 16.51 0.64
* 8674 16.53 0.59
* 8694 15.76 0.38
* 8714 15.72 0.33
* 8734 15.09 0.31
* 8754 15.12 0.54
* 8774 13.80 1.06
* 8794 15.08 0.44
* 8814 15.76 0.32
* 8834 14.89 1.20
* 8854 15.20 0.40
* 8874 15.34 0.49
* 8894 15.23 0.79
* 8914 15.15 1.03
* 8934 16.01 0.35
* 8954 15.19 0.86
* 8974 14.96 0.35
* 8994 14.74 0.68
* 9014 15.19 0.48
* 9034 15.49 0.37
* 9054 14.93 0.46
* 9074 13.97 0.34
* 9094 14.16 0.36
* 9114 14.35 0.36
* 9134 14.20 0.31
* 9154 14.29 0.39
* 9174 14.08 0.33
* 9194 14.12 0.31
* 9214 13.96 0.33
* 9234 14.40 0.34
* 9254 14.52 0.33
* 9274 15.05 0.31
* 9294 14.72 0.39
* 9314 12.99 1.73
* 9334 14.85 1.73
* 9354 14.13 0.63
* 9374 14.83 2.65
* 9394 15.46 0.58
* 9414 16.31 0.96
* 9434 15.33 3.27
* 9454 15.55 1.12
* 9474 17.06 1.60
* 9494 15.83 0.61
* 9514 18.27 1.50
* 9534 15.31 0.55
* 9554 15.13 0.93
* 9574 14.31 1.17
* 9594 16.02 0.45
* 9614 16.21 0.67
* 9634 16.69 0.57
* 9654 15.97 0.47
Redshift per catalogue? 0.277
